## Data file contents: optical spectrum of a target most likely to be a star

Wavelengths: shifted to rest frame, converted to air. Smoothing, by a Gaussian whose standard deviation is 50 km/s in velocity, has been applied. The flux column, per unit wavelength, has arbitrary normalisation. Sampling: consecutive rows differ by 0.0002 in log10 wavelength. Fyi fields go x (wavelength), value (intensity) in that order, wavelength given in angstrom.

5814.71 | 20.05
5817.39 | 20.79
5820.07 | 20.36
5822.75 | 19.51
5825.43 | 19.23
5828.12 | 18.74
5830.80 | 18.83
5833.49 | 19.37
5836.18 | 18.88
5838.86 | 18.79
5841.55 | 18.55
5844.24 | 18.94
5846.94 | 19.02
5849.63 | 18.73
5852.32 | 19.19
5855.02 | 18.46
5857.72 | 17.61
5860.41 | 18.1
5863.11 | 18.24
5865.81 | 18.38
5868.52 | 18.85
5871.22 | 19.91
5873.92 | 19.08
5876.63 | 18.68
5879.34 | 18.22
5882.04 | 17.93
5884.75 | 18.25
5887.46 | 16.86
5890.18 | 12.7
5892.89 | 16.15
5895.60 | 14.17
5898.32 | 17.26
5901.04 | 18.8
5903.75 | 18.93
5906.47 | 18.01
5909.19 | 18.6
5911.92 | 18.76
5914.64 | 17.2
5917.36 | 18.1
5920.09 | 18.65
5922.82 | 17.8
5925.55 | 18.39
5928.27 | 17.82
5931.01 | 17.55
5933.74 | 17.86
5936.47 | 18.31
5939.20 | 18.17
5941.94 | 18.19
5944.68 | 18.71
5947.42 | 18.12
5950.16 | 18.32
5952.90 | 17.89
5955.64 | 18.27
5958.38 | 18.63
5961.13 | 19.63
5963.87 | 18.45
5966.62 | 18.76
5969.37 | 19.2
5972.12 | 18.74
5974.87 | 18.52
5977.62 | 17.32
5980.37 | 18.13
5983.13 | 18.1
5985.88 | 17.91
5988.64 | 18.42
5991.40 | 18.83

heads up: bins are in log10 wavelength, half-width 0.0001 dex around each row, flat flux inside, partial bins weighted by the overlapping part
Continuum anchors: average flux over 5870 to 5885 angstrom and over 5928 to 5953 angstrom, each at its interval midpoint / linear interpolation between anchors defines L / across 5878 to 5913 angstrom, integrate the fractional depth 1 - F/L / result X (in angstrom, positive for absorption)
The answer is 2.38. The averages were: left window 18.7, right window 18.1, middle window 17.3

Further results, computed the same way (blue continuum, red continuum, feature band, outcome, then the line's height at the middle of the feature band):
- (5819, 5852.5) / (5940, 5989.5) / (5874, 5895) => 2.0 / 18.8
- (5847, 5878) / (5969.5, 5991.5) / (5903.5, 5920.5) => 0.2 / 18.5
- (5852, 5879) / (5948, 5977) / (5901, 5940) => 0.9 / 18.6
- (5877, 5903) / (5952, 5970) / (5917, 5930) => -0.3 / 17.7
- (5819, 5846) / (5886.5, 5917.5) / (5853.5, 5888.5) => -0.7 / 18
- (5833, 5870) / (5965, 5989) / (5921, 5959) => 0.6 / 18.4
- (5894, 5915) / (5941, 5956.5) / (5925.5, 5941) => 0.1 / 18.1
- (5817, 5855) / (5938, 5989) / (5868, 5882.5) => 0.1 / 18.9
